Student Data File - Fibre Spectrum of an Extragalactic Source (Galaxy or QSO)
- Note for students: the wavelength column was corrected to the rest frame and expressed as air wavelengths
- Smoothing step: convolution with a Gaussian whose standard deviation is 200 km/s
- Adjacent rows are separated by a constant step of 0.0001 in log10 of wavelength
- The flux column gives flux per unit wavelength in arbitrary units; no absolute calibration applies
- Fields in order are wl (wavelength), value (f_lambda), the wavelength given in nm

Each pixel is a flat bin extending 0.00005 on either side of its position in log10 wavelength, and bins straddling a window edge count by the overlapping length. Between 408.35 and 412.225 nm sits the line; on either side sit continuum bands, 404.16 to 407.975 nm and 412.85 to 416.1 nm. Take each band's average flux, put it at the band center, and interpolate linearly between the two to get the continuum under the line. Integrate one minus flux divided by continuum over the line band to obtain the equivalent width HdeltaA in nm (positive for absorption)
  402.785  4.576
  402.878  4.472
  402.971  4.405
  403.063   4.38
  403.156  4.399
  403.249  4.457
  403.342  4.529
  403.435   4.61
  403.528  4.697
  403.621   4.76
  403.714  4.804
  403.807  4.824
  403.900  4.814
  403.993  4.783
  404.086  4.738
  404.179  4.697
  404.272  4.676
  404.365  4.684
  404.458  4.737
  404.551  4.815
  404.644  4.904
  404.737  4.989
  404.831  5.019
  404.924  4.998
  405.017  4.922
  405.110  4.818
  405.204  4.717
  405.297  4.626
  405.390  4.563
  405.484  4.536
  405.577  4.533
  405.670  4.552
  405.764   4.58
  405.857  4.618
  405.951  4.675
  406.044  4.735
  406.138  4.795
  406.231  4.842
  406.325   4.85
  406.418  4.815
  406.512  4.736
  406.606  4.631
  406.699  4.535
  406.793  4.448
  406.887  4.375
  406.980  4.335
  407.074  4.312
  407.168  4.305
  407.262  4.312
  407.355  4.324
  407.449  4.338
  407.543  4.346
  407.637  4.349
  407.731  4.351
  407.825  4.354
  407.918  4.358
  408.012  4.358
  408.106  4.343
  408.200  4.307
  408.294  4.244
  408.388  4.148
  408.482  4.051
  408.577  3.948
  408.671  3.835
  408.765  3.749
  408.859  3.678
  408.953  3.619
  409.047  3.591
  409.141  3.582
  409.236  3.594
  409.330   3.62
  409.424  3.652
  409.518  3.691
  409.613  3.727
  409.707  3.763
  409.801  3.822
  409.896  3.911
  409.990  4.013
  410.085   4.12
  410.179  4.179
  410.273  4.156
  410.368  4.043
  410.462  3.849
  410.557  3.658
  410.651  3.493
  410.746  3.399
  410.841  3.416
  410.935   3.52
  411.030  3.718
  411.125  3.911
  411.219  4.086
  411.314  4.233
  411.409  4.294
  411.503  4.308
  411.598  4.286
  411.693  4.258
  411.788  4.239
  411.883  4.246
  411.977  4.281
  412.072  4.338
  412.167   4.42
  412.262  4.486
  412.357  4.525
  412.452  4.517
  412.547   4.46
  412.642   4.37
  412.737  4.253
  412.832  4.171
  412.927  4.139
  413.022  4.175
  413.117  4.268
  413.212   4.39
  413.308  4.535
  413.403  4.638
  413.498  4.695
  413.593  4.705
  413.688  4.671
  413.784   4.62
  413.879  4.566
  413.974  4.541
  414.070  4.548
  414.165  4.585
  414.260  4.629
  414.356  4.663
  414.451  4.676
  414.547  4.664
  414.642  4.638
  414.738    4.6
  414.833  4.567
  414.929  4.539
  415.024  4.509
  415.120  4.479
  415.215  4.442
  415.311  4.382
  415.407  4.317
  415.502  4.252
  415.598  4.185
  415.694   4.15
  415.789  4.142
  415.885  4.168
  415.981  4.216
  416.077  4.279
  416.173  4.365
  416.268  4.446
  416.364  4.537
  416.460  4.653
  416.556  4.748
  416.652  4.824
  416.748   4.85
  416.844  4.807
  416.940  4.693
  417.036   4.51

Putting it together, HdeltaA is 0.528 nm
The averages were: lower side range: 4.61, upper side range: 4.46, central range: 3.91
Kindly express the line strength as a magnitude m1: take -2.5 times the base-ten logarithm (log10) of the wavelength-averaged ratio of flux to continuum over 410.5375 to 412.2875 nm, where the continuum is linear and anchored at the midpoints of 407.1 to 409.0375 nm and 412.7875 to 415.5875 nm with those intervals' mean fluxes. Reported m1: 0.08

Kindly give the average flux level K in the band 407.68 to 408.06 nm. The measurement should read 4.36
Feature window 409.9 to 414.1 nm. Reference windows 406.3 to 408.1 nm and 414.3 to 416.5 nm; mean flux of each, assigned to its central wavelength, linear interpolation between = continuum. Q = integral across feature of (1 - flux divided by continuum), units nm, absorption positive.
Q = 0.20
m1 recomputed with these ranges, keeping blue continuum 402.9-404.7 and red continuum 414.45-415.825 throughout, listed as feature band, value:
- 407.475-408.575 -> 0.07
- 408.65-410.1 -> 0.21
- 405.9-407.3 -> 0.01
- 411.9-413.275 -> 0.04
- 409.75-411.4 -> 0.17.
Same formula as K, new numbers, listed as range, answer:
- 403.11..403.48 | 4.49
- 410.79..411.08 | 3.55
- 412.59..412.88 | 4.27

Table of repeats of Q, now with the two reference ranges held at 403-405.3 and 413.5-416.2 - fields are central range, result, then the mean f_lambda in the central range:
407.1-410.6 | 0.46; 4.01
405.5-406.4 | 0.00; 4.69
